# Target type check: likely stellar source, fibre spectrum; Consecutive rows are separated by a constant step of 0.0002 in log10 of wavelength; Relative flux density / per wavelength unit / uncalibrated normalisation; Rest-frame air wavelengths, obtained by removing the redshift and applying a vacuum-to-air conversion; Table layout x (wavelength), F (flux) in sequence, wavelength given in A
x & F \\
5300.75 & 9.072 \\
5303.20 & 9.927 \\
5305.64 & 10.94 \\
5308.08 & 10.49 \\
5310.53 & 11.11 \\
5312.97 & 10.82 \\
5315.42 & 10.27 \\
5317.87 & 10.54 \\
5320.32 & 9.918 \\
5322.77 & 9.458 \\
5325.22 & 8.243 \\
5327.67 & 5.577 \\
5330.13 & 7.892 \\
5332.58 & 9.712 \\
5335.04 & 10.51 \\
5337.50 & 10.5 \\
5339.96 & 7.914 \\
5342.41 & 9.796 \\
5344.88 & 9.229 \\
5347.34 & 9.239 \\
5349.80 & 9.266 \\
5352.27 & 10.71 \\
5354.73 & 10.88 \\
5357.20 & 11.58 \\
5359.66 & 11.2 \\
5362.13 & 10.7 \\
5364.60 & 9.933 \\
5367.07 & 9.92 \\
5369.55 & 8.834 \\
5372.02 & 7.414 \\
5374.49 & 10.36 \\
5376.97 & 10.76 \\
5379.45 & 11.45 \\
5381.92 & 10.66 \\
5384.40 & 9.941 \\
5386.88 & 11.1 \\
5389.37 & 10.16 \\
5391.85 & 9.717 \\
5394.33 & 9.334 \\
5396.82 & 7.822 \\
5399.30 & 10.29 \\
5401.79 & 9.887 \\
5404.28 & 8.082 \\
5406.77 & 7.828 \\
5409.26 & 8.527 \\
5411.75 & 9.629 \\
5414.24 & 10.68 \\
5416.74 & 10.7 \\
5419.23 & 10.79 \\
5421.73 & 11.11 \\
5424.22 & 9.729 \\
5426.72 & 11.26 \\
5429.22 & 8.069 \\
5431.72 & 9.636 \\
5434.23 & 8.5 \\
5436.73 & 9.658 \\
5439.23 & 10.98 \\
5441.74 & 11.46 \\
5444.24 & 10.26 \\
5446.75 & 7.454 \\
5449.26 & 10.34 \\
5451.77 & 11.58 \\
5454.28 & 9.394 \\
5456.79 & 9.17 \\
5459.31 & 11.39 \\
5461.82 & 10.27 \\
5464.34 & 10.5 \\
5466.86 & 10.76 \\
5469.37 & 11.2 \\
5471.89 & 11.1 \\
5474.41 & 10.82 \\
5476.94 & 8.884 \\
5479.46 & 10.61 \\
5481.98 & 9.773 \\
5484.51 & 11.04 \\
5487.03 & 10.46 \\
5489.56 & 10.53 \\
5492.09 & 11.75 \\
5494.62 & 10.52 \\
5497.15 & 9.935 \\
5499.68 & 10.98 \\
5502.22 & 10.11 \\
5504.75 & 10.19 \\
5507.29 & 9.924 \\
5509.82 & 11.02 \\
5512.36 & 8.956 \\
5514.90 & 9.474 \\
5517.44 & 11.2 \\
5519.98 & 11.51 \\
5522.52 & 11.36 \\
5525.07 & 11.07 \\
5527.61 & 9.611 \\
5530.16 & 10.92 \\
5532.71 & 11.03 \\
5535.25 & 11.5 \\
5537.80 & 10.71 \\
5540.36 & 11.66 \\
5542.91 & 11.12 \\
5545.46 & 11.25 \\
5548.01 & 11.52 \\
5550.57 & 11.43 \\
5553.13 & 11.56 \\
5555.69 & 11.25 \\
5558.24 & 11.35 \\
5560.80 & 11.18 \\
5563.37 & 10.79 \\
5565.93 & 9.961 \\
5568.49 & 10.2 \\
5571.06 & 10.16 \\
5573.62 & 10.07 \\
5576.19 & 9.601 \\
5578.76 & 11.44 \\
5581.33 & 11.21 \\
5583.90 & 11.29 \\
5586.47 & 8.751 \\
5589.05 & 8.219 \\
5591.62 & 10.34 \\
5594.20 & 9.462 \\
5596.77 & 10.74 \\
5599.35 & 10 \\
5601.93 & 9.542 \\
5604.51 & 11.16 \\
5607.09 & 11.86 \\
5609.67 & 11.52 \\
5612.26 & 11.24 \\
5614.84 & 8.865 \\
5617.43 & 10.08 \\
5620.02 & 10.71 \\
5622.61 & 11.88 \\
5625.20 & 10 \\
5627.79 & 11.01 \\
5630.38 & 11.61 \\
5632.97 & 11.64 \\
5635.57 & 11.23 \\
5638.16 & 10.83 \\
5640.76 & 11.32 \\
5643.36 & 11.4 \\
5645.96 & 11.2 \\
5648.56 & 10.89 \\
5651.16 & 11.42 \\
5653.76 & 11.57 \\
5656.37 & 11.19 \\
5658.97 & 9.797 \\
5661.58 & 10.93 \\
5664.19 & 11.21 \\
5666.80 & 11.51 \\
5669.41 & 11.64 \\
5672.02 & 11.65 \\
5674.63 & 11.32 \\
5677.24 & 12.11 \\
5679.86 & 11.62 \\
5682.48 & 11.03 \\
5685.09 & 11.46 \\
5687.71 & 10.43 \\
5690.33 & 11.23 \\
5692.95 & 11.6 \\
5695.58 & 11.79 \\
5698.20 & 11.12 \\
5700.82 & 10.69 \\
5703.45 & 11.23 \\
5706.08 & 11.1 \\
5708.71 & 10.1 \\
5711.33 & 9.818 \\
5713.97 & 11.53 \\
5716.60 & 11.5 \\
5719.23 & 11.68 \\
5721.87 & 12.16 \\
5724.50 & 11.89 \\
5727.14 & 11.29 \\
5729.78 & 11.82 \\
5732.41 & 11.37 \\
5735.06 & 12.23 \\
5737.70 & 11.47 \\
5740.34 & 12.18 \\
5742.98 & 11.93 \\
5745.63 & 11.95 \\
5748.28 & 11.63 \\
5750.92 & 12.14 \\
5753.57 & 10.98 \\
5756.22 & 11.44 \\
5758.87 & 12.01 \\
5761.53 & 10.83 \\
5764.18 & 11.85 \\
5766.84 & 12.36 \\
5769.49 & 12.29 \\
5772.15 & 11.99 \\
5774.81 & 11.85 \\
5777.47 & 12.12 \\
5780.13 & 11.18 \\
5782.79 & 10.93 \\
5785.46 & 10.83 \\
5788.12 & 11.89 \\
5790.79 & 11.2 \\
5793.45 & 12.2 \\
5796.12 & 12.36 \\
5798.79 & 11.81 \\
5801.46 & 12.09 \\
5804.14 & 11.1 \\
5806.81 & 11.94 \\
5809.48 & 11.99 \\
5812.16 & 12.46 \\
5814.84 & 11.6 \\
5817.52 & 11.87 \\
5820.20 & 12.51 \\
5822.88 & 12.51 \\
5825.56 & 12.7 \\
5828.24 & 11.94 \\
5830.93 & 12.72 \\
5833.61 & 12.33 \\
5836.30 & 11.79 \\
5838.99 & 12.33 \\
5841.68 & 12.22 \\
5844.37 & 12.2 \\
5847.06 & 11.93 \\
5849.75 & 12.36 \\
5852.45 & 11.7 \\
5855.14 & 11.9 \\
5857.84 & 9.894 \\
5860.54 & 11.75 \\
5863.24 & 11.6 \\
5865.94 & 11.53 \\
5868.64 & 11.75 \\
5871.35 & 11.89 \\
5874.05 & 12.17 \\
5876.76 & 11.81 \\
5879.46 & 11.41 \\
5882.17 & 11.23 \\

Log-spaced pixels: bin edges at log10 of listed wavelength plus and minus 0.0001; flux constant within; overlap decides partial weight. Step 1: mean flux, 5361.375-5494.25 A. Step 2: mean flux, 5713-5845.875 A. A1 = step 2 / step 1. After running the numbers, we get 1.2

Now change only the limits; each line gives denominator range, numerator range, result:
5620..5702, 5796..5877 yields 1.06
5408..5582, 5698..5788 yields 1.10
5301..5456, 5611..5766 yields 1.15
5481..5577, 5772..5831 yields 1.11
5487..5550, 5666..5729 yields 1.05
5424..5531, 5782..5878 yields 1.15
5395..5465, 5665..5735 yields 1.16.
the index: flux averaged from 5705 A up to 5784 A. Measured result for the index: 11.6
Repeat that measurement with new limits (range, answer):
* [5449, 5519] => 10.4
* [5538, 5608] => 10.6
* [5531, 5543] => 11.2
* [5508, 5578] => 10.8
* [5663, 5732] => 11.3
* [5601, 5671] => 11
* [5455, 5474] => 10.6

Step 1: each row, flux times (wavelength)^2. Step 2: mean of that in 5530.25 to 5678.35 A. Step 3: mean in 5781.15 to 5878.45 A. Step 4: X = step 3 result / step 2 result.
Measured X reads 1.2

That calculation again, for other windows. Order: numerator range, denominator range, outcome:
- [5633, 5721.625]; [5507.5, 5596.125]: 1.10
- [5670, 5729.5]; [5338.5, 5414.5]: 1.30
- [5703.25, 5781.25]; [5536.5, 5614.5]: 1.15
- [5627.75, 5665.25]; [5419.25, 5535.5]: 1.14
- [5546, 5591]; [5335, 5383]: 1.14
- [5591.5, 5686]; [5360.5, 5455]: 1.22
